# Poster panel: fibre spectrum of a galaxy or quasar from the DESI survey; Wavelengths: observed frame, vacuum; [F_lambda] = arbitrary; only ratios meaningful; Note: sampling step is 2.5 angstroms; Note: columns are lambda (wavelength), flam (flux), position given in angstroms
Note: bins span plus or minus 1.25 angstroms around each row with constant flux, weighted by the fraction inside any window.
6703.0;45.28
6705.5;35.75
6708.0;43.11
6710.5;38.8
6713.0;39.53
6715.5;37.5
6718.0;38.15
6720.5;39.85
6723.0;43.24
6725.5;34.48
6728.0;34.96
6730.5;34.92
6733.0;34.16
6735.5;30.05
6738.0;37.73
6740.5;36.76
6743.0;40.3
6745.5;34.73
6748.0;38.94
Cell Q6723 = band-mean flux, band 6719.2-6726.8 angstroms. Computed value 39.2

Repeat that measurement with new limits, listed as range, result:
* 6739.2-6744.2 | 38.5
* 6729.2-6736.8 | 33.1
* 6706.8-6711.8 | 40.9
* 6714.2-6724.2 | 39.7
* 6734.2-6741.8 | 34.9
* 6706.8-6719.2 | 39.4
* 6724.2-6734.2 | 34.7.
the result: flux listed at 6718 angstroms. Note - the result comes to 38.15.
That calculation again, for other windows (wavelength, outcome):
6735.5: 30.05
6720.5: 39.85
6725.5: 34.48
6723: 43.24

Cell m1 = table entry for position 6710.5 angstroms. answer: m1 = 38.8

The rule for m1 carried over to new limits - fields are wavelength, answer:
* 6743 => 40.3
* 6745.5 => 34.73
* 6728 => 34.96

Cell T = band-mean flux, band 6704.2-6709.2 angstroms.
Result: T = 39.5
